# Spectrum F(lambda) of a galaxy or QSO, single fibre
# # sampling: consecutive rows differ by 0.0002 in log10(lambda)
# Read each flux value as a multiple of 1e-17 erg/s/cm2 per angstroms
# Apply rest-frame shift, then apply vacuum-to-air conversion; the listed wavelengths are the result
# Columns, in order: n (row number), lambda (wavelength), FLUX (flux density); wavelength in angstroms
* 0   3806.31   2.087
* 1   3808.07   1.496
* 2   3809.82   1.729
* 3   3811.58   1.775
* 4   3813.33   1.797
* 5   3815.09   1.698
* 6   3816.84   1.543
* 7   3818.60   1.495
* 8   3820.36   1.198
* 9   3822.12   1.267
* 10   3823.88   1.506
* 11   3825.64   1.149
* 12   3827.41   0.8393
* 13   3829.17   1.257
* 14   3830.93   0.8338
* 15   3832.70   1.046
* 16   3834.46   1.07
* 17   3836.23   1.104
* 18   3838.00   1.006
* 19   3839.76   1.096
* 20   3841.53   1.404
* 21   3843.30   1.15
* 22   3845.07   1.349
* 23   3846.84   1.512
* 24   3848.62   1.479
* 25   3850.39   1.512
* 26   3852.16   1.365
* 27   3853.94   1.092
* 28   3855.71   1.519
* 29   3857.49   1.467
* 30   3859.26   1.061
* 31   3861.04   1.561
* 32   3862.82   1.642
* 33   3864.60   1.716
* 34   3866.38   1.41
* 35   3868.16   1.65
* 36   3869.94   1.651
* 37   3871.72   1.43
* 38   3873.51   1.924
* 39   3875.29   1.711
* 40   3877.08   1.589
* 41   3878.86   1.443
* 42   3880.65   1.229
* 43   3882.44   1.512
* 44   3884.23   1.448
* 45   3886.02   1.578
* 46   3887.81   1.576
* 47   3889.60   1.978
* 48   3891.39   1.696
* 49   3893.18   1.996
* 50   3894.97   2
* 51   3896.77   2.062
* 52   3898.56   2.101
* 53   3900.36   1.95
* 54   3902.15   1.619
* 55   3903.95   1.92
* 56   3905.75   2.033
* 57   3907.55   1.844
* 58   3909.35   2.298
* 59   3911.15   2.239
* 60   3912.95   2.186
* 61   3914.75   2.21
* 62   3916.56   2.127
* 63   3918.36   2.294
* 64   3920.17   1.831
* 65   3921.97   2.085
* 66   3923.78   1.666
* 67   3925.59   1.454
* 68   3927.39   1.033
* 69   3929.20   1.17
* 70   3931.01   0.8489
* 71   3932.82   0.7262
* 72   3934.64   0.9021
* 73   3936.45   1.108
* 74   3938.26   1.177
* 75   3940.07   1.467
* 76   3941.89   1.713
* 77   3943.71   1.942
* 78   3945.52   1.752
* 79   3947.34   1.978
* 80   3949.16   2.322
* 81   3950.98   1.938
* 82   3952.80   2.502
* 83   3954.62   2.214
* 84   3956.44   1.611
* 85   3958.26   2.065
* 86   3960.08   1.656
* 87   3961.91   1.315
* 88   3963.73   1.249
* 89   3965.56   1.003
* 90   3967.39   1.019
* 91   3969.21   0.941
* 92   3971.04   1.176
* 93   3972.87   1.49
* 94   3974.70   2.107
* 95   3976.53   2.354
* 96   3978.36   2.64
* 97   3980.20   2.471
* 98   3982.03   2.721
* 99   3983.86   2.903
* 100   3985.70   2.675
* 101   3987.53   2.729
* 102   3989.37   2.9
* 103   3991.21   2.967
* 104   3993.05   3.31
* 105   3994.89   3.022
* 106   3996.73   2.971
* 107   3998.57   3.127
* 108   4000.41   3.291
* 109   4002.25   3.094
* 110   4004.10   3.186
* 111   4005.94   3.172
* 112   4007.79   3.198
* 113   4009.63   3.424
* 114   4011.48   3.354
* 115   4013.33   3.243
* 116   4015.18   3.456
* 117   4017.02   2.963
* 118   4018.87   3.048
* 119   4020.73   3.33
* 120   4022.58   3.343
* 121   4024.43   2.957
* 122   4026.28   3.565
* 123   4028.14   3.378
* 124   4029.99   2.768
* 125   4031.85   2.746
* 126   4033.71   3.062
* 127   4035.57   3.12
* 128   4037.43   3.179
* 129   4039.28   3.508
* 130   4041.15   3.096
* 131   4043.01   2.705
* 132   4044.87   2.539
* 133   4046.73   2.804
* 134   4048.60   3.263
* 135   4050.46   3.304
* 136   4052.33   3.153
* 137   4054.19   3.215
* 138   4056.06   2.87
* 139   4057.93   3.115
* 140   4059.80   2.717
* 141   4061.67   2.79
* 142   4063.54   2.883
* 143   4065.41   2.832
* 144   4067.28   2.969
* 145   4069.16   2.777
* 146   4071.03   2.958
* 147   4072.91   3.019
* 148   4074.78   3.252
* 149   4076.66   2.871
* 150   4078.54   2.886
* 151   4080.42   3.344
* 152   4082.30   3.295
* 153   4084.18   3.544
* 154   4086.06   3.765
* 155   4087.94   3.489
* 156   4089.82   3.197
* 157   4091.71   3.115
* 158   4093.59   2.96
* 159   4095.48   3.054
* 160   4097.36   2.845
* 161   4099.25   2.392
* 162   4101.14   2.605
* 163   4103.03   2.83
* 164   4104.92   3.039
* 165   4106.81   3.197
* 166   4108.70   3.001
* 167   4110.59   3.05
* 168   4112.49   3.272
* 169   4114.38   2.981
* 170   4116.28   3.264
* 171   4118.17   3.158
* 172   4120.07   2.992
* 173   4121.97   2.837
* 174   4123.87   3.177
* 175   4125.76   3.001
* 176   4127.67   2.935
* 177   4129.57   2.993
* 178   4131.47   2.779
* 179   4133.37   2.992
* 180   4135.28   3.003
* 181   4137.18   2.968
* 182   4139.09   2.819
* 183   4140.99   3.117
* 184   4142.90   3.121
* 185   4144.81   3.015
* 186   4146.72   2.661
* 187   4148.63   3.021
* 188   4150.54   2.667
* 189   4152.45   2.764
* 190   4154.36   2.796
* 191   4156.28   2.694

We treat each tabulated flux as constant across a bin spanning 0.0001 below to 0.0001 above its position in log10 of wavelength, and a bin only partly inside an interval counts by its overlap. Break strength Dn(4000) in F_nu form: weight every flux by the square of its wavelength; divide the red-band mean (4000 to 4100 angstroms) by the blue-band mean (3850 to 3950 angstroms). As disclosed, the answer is 2.02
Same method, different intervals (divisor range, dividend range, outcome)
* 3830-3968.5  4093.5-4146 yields 2.09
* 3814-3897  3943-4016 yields 1.79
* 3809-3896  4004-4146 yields 2.36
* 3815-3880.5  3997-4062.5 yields 2.50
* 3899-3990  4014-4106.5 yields 1.77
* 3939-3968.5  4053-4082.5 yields 1.83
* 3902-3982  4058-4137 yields 1.89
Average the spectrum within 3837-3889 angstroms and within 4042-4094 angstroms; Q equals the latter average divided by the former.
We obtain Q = 2.1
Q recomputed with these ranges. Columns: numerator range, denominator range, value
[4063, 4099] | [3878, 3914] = 1.69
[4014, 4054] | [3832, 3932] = 1.94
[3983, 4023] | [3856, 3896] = 1.95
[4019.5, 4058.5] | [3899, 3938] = 1.83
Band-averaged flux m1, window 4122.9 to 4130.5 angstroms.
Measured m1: 3.03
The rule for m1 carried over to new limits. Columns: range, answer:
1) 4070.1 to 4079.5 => 3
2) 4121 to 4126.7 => 3.01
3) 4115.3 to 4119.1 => 3.21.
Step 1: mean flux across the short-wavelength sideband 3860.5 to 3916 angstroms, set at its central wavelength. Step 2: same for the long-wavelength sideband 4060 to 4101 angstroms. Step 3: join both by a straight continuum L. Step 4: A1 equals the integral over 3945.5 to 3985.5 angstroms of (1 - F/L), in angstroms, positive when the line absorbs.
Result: 6.9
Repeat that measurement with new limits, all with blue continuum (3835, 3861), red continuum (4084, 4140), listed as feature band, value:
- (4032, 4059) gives -4.8 angstroms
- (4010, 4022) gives -4.2 angstroms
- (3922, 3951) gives 6.7 angstroms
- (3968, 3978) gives 2.2 angstroms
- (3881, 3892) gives -0.4 angstroms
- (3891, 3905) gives -2.6 angstroms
